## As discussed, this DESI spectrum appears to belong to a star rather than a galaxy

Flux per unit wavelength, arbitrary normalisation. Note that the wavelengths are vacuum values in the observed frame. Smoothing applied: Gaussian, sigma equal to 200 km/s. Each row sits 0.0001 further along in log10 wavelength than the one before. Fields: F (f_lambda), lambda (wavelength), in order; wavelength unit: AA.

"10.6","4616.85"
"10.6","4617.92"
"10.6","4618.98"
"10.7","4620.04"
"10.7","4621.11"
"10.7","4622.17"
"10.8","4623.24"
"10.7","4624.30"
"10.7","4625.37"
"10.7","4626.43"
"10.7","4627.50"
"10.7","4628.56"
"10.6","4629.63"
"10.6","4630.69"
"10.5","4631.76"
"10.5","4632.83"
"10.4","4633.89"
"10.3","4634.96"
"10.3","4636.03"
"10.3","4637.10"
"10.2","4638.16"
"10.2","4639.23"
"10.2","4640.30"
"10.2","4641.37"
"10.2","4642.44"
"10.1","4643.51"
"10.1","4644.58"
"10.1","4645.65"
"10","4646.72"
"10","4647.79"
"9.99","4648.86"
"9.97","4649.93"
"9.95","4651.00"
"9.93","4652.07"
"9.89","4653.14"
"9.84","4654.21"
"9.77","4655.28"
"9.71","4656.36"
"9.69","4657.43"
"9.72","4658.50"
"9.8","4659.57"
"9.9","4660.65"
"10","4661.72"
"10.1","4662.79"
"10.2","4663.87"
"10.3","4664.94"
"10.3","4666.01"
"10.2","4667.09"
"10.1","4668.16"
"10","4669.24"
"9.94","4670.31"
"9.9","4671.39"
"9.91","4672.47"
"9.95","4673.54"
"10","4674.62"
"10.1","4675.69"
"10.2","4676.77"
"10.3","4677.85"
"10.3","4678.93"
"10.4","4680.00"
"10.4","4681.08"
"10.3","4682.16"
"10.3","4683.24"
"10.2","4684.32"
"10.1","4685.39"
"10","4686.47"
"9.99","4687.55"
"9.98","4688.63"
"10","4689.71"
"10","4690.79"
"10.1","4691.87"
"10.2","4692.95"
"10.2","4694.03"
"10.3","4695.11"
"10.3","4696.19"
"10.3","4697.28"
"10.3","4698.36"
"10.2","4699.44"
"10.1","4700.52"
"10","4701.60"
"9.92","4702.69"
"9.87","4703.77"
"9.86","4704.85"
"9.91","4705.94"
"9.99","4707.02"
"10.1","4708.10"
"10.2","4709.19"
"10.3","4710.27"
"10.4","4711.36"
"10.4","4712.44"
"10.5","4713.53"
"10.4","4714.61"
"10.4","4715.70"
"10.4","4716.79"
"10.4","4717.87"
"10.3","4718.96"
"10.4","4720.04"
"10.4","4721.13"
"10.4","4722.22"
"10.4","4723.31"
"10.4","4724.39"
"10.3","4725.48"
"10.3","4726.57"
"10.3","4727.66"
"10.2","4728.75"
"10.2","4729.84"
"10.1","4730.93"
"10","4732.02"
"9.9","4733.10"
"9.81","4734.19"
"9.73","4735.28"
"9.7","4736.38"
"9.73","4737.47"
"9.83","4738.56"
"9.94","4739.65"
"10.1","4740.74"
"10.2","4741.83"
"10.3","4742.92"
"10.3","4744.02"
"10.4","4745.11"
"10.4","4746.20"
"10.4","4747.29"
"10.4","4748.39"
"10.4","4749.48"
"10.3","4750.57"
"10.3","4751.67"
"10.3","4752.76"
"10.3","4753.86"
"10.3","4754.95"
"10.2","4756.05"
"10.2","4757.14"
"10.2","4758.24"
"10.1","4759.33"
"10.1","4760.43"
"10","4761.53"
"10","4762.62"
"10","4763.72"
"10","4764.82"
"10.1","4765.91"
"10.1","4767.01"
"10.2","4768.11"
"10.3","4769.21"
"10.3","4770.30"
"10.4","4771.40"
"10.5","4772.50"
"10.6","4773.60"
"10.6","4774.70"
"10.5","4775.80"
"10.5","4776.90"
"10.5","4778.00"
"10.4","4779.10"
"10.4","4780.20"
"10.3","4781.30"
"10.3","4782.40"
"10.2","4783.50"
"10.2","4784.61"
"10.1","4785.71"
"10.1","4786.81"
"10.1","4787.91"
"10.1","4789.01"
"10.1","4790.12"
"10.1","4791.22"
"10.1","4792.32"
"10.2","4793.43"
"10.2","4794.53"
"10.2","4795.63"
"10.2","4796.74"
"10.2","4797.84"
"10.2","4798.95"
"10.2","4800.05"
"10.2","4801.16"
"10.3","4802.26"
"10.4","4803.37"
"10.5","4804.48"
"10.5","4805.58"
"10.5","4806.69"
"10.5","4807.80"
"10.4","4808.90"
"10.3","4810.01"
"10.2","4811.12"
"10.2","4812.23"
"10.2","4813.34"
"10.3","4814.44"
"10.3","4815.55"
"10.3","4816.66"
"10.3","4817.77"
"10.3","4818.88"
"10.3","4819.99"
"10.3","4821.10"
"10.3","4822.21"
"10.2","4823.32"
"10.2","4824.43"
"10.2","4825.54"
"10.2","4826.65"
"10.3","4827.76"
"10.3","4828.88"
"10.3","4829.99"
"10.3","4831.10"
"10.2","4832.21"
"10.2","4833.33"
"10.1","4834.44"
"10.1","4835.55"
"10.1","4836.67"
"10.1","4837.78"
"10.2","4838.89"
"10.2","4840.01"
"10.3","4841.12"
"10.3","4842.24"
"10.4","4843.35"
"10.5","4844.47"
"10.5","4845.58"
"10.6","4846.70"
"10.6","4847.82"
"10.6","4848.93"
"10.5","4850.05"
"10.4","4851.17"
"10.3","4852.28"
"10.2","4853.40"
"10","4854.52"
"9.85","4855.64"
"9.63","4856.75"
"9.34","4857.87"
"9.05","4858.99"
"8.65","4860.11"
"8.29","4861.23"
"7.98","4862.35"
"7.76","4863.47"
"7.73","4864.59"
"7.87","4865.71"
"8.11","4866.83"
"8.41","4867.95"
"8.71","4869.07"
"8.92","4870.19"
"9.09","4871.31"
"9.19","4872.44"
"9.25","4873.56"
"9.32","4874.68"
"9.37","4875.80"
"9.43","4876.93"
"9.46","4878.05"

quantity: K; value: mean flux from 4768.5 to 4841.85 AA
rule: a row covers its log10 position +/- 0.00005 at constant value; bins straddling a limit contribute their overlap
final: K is 10.3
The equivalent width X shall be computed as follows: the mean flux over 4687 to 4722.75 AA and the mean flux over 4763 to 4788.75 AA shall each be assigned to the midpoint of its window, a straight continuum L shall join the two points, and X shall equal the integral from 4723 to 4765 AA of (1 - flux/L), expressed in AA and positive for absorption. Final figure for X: 0.38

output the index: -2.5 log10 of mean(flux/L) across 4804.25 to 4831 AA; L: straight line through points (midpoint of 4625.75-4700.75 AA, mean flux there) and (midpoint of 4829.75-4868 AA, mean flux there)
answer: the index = -0.06 mag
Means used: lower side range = 10.2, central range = 10.3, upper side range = 9.72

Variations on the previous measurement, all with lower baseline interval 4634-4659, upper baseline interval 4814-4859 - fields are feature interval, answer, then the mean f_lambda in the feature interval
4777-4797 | -0.005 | 10.2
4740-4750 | -0.020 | 10.3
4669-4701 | -0.008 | 10.1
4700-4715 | -0.005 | 10.1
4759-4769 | 0.009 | 10.1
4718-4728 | -0.026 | 10.4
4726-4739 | 0.015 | 9.98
